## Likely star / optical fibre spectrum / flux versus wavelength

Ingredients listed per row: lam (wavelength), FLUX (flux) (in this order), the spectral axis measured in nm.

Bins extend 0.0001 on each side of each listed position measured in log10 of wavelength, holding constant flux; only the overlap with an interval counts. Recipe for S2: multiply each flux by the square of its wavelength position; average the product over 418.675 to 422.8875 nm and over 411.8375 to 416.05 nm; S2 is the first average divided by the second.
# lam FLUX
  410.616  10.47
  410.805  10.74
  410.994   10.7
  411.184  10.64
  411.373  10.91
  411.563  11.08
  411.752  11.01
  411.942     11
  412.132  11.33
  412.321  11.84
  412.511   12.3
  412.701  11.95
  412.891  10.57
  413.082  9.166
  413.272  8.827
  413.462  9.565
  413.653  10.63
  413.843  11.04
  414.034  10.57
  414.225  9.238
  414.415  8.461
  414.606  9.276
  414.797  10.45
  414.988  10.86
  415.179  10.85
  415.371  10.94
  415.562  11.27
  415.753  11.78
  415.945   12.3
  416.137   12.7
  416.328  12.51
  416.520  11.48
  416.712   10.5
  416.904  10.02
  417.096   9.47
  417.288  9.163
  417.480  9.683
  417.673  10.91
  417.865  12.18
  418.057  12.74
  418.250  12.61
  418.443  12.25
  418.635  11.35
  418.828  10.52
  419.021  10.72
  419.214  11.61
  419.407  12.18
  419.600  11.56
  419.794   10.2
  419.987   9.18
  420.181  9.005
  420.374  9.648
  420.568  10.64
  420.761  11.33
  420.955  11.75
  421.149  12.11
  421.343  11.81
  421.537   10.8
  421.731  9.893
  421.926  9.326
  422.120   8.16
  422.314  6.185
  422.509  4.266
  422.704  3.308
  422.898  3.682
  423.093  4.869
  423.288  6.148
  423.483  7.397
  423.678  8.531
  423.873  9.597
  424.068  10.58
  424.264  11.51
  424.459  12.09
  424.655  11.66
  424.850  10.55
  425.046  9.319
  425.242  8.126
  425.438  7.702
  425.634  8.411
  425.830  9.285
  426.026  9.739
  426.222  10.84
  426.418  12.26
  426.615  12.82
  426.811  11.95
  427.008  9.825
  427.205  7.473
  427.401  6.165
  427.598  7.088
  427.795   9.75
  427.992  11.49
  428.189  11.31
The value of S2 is 0.93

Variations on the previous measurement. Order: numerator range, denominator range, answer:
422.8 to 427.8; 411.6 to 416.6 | 0.89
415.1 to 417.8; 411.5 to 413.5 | 1.03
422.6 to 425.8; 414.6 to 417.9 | 0.80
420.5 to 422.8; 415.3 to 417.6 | 0.85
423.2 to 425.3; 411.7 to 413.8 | 0.95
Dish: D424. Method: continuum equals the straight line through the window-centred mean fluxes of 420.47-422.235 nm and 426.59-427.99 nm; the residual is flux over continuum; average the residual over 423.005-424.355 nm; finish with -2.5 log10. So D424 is 0.20 mag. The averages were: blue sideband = 10.6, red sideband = 9.26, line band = 8.38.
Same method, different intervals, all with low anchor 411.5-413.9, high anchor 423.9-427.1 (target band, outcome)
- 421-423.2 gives 0.330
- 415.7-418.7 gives -0.069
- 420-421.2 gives -0.004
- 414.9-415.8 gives -0.040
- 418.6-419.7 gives -0.071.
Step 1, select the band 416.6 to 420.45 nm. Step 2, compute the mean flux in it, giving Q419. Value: 10.8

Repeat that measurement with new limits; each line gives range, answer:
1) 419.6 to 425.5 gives 9.03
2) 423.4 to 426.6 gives 9.94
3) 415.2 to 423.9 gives 9.96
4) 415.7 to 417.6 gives 10.9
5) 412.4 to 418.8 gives 10.8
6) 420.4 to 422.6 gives 9.67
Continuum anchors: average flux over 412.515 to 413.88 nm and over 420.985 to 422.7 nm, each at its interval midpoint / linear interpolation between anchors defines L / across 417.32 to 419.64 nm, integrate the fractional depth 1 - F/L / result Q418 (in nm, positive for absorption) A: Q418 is -0.50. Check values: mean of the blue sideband 10.4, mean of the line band 11.5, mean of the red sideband 8.85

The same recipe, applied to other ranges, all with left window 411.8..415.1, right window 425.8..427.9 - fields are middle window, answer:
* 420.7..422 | -0.13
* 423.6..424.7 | -0.08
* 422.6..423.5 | 0.46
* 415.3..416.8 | -0.20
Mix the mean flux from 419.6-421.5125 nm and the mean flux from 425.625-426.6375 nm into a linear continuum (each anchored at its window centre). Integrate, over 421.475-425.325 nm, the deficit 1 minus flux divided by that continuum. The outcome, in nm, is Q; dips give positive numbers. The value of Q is 0.85 nm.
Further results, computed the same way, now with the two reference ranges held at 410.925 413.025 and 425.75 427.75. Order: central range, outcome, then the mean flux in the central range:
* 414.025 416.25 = 0.024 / 10.7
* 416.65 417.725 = 0.078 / 9.9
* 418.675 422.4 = -0.007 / 10.4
